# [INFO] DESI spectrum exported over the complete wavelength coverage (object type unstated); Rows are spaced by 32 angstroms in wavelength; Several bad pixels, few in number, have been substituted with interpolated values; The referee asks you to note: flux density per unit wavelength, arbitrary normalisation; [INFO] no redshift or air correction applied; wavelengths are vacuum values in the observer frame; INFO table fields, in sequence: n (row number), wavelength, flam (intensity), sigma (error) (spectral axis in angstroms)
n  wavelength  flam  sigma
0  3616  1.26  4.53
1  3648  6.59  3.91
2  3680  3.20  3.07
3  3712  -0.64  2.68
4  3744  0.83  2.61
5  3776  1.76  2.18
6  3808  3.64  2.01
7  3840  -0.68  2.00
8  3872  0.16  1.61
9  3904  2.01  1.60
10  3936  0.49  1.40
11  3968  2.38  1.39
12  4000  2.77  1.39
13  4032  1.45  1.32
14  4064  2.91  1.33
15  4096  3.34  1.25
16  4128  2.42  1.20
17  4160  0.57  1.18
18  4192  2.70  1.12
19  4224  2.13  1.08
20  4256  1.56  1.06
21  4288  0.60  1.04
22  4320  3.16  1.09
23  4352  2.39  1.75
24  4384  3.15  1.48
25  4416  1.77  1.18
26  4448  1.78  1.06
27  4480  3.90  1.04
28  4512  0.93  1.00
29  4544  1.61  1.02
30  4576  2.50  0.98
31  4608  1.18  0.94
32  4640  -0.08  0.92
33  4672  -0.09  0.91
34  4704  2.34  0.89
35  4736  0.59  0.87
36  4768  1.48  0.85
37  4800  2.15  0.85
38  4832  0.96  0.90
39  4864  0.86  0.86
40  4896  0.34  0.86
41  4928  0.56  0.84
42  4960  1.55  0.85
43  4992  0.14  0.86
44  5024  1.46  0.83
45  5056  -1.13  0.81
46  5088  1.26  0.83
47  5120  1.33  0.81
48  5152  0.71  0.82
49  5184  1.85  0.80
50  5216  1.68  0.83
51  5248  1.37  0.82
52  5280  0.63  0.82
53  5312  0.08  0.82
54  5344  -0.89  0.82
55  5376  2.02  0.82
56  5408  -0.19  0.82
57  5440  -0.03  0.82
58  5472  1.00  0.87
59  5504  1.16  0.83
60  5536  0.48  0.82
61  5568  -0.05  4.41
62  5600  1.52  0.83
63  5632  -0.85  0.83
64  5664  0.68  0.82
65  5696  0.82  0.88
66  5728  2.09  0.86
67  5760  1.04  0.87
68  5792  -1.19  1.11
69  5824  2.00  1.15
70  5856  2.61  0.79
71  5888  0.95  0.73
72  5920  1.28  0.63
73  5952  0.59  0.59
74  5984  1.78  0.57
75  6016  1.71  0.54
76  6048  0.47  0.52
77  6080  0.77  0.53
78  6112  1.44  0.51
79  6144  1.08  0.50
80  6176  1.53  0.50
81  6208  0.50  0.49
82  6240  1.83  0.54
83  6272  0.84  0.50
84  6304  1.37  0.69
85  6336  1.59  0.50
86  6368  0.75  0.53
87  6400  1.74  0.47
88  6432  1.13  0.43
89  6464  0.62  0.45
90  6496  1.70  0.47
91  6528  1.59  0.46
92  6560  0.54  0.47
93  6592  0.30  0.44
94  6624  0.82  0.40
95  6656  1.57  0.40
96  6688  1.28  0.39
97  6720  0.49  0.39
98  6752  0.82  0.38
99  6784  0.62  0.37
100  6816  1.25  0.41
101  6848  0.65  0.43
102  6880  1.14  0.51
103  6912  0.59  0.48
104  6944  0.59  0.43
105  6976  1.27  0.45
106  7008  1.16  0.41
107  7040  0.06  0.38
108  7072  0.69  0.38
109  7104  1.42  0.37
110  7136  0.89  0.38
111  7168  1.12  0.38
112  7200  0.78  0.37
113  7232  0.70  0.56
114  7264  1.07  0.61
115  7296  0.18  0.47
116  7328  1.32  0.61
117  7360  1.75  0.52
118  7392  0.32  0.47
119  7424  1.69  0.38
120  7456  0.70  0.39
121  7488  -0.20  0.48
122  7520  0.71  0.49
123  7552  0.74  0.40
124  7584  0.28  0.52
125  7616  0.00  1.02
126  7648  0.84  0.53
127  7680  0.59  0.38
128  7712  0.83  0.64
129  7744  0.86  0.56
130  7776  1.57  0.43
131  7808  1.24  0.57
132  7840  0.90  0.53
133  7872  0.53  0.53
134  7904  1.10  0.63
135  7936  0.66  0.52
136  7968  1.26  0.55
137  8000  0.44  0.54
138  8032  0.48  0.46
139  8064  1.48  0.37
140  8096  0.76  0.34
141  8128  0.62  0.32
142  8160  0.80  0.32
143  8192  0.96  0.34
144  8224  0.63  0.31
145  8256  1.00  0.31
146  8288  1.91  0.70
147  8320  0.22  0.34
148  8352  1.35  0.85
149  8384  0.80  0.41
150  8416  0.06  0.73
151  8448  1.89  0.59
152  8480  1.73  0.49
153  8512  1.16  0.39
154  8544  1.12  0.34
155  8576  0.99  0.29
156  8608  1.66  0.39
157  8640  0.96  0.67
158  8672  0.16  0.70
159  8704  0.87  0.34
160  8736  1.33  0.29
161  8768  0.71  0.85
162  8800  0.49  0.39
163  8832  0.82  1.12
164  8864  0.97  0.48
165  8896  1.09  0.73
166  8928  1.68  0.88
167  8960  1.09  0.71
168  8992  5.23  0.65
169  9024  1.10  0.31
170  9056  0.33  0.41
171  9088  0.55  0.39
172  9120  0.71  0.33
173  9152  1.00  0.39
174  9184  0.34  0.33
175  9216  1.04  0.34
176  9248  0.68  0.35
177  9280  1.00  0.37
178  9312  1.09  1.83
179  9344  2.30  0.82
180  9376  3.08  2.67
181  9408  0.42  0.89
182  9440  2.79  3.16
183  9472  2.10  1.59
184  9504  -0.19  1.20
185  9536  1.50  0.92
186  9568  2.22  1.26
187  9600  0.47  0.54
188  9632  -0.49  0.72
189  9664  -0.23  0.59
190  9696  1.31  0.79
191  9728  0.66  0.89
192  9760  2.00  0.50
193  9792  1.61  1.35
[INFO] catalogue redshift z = 1.41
